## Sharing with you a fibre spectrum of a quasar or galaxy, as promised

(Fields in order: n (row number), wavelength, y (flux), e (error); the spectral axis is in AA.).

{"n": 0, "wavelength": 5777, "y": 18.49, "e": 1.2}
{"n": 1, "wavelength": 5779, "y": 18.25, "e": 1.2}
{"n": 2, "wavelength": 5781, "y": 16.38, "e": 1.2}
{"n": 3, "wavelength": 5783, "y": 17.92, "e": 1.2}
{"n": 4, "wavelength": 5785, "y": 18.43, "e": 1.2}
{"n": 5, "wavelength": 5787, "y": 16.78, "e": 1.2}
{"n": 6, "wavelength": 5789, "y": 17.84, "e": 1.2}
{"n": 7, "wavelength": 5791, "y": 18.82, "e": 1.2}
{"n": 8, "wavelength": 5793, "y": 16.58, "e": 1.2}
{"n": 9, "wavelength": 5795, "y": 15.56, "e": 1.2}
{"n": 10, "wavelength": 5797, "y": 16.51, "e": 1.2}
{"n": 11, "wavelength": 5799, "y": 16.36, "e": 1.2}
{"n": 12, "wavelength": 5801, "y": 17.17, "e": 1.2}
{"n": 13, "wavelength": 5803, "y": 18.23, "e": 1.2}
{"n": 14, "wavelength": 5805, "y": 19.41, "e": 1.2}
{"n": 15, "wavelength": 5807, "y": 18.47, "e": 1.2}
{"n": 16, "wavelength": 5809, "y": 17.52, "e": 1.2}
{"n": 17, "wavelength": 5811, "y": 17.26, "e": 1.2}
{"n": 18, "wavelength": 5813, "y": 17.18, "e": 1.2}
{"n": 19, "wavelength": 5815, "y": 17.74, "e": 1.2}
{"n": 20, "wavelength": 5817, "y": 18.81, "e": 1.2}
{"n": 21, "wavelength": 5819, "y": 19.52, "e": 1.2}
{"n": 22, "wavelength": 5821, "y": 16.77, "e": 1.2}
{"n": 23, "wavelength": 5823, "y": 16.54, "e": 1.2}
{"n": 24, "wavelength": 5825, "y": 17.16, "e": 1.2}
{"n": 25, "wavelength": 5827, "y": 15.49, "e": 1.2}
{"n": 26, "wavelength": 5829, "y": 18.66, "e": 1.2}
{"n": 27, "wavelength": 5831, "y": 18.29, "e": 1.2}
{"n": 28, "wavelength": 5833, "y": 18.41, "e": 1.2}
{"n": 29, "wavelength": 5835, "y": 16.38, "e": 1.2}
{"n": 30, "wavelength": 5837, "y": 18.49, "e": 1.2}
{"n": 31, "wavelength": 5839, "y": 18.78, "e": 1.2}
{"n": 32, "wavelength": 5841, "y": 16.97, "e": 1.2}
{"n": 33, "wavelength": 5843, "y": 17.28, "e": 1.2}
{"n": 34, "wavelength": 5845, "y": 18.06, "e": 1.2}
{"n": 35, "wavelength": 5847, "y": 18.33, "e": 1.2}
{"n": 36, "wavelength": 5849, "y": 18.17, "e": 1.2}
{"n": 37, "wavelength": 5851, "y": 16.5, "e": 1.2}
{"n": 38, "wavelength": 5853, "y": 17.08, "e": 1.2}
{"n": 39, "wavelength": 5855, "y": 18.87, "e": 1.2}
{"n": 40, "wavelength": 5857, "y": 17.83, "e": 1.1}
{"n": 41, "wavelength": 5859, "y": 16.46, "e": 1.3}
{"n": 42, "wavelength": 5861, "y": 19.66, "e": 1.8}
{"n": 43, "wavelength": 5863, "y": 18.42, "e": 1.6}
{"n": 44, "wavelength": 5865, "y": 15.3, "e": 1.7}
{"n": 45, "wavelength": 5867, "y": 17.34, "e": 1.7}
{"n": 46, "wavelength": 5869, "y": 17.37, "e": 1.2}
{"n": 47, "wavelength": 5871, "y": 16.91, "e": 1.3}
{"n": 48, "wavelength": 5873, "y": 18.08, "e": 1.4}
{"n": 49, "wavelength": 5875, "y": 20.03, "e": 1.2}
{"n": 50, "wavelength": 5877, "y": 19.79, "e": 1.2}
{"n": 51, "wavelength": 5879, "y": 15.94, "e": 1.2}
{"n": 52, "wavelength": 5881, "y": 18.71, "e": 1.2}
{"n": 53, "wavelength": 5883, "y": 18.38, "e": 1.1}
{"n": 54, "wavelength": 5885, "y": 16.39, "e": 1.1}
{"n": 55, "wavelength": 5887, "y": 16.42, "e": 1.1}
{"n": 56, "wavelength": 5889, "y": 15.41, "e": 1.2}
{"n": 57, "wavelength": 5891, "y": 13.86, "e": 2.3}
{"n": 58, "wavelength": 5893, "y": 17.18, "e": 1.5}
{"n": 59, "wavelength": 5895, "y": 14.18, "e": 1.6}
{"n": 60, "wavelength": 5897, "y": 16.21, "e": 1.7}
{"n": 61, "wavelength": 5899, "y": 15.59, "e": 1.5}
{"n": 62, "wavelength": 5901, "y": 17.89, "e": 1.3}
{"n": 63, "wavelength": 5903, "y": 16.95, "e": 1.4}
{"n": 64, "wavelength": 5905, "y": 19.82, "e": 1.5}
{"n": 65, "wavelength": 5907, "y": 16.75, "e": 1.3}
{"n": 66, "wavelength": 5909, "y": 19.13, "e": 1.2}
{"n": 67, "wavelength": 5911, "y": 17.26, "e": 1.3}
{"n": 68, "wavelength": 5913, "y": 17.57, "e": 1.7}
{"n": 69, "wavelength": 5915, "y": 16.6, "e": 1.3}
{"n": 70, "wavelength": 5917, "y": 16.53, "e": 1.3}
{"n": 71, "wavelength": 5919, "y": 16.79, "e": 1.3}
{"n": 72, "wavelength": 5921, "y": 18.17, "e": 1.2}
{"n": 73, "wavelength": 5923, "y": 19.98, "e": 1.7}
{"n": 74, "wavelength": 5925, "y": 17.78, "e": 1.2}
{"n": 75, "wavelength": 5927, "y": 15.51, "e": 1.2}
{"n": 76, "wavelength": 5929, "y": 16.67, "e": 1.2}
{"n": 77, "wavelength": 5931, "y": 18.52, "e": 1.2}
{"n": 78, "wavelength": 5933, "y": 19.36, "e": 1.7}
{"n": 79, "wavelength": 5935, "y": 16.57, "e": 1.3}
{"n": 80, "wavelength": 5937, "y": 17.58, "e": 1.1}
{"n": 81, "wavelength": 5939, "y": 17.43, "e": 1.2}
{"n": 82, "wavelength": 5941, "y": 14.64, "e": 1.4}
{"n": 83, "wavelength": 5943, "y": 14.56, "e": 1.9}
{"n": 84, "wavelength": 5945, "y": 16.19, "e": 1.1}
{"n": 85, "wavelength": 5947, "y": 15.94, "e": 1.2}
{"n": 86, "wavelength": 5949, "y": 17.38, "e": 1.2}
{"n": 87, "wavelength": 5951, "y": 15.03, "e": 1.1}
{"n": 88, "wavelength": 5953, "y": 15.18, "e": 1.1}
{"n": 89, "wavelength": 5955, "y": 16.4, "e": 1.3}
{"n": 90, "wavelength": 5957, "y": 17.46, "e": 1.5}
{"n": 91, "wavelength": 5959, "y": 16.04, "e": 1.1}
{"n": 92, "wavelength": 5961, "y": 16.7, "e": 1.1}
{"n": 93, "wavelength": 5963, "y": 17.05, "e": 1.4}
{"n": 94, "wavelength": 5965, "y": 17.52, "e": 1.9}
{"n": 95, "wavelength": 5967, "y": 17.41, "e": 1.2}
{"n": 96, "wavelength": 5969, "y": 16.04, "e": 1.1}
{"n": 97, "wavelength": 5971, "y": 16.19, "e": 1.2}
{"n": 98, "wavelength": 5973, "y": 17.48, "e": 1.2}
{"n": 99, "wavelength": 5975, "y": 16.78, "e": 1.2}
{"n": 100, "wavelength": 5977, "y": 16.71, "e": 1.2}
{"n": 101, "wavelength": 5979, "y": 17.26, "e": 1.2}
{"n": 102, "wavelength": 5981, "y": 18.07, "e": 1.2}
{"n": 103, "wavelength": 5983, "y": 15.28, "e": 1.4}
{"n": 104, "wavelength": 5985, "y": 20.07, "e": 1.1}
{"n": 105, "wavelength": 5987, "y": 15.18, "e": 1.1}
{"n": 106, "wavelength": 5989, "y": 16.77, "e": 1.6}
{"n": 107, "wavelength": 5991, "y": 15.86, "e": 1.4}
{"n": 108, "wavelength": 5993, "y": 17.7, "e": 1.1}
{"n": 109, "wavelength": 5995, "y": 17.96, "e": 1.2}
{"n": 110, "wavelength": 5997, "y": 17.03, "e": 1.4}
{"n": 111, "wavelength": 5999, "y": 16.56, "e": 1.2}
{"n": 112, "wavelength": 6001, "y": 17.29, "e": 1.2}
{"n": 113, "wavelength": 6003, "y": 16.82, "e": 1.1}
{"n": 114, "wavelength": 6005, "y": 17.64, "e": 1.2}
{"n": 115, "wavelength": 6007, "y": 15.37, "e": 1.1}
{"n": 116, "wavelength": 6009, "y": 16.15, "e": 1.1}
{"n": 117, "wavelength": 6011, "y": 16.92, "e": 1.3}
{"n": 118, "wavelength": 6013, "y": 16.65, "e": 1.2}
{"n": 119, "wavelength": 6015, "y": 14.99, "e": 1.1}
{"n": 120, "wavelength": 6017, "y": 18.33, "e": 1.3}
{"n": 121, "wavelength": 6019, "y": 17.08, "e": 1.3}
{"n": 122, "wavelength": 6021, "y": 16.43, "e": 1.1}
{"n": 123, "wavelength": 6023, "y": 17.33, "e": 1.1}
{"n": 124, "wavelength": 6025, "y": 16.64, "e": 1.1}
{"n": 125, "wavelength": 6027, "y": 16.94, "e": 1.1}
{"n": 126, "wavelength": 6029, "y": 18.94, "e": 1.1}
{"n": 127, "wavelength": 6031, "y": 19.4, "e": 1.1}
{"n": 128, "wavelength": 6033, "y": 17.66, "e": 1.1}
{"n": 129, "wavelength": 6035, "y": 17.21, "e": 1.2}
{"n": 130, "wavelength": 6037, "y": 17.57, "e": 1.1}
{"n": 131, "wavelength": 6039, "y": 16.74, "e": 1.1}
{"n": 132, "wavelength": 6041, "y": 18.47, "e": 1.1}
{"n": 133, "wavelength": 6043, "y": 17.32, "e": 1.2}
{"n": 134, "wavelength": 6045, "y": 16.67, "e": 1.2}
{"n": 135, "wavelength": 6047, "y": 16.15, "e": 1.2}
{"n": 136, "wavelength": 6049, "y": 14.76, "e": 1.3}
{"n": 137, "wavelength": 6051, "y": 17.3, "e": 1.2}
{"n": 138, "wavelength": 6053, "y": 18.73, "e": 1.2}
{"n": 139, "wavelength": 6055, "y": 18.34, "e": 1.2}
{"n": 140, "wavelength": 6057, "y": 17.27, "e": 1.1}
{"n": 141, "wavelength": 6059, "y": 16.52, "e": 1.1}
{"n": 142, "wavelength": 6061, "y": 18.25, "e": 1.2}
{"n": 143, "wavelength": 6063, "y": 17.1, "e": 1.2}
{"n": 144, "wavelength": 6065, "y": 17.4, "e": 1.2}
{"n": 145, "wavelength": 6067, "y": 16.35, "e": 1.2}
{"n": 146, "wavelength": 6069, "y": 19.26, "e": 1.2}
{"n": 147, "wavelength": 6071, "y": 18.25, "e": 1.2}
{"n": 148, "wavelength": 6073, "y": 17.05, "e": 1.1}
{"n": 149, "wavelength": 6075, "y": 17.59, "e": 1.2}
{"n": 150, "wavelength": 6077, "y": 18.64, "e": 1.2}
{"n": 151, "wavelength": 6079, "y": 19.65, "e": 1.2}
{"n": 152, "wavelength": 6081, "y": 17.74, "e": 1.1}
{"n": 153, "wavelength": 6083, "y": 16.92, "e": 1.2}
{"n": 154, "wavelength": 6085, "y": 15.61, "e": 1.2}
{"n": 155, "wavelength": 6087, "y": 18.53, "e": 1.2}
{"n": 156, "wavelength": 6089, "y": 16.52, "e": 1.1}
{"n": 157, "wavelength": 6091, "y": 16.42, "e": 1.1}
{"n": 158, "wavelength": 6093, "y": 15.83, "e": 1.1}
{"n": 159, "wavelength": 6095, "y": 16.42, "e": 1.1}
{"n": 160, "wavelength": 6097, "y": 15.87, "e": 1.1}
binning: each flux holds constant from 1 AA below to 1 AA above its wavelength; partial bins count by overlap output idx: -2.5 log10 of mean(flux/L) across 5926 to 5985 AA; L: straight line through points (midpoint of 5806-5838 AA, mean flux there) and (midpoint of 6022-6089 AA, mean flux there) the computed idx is 0.055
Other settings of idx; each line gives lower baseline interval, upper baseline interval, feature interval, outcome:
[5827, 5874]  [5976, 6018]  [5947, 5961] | 0.06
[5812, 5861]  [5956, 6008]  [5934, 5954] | 0.07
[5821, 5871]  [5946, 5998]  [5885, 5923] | 0.02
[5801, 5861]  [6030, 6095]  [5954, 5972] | 0.05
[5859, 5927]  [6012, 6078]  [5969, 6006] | 0.02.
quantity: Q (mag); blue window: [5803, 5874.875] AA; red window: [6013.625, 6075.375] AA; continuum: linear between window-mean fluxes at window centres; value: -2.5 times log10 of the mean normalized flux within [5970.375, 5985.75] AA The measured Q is 0.02 mag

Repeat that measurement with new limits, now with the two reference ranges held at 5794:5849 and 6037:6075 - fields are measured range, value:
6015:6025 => 0.024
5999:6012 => 0.045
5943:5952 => 0.098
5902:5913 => -0.026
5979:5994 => 0.026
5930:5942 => 0.008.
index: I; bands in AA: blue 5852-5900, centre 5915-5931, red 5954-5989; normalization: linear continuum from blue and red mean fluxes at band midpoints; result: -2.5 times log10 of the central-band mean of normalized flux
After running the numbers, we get -0.02 mag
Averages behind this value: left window 17.1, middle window 17.4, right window 16.9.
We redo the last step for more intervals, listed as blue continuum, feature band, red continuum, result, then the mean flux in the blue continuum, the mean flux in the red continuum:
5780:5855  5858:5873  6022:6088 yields 0.01 mag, 17.6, 17.5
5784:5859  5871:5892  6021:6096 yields 0.02 mag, 17.6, 17.4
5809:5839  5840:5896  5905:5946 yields 0.01 mag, 17.7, 17.2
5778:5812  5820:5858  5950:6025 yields -0.02 mag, 17.5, 16.8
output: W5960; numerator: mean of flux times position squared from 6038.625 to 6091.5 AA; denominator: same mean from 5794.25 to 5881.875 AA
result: 1.06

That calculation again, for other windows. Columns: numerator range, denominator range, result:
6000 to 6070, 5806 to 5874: 1.04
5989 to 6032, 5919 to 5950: 1.02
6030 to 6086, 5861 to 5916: 1.08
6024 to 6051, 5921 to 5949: 1.05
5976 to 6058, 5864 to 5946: 1.04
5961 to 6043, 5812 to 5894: 1.02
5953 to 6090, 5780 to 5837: 1.05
